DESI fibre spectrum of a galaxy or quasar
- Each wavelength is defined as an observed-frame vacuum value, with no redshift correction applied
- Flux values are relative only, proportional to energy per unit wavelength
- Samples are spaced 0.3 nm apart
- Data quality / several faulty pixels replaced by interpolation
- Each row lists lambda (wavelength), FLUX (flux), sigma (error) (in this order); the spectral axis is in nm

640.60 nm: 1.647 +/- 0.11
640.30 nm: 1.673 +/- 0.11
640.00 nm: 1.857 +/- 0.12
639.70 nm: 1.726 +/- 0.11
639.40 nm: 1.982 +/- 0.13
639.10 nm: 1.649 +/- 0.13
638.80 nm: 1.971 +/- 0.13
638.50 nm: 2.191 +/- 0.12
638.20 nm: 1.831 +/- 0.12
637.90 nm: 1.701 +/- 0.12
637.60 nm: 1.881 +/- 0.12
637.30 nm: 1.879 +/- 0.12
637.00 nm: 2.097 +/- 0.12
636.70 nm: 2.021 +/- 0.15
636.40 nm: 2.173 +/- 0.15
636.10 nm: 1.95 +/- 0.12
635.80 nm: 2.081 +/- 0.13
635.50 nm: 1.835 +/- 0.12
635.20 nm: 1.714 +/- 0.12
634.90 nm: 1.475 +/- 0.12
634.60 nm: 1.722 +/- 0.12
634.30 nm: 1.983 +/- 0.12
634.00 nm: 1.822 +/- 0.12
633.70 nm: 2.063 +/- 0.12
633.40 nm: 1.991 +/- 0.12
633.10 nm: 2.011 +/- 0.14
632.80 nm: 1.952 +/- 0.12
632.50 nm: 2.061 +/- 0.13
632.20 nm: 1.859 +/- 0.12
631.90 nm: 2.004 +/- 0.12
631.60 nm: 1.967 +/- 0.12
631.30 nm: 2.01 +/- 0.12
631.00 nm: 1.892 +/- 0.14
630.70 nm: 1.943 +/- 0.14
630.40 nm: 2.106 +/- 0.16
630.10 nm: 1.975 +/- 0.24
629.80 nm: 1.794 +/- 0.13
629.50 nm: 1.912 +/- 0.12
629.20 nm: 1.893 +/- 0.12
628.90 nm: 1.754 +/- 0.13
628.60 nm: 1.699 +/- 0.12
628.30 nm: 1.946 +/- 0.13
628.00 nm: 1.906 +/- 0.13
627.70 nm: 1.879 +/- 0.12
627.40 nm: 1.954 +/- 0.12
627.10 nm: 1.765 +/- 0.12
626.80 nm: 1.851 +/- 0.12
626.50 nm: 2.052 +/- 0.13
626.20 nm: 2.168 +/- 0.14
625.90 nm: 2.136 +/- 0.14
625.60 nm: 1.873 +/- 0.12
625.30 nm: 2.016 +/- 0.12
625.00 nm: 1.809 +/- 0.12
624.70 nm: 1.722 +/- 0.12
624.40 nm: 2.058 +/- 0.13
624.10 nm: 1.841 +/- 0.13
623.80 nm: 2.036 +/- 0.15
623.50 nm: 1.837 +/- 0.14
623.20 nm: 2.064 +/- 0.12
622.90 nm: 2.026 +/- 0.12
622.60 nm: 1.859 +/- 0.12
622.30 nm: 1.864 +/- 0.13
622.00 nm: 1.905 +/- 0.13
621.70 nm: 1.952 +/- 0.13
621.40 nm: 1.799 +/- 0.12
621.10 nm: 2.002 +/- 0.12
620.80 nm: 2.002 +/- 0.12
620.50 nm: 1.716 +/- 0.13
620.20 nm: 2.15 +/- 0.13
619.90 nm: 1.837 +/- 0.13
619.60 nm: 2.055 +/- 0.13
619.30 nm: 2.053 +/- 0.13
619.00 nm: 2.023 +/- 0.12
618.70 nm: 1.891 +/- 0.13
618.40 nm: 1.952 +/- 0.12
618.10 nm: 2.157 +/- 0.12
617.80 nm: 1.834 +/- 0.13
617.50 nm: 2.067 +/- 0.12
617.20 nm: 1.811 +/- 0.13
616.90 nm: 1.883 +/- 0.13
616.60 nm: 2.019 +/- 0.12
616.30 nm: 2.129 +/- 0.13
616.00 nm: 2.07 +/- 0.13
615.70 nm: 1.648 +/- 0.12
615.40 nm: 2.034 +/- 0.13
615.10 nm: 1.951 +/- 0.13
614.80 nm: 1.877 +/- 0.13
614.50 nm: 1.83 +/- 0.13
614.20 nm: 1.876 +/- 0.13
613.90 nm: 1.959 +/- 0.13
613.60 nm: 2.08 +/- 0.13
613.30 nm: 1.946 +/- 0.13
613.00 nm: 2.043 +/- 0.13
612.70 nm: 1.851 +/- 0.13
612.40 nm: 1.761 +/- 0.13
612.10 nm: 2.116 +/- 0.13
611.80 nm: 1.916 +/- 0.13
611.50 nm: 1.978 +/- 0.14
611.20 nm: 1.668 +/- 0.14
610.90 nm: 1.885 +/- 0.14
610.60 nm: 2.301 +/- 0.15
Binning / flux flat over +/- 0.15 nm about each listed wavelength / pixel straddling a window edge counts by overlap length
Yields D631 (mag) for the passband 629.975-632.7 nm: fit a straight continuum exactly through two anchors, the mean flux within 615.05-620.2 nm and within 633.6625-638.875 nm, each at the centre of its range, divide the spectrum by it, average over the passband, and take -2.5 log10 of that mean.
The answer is -0.031 mag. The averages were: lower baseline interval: 1.97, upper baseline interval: 1.91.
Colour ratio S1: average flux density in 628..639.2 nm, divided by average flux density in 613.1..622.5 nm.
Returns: 1.0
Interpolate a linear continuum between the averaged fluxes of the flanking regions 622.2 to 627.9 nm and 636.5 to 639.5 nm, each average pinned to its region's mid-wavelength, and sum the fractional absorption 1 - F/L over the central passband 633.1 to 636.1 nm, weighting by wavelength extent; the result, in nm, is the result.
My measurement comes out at 0.09 nm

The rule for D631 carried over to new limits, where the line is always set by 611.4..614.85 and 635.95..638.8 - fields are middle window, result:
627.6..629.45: 0.06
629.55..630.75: 0.00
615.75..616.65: -0.05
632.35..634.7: 0.00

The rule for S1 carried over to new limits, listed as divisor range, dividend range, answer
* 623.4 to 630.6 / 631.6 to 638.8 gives 1.01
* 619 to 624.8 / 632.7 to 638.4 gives 0.98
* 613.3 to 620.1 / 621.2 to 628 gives 0.99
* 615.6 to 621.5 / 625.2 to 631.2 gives 0.98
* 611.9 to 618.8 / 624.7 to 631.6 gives 0.99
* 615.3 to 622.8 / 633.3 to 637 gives 0.98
